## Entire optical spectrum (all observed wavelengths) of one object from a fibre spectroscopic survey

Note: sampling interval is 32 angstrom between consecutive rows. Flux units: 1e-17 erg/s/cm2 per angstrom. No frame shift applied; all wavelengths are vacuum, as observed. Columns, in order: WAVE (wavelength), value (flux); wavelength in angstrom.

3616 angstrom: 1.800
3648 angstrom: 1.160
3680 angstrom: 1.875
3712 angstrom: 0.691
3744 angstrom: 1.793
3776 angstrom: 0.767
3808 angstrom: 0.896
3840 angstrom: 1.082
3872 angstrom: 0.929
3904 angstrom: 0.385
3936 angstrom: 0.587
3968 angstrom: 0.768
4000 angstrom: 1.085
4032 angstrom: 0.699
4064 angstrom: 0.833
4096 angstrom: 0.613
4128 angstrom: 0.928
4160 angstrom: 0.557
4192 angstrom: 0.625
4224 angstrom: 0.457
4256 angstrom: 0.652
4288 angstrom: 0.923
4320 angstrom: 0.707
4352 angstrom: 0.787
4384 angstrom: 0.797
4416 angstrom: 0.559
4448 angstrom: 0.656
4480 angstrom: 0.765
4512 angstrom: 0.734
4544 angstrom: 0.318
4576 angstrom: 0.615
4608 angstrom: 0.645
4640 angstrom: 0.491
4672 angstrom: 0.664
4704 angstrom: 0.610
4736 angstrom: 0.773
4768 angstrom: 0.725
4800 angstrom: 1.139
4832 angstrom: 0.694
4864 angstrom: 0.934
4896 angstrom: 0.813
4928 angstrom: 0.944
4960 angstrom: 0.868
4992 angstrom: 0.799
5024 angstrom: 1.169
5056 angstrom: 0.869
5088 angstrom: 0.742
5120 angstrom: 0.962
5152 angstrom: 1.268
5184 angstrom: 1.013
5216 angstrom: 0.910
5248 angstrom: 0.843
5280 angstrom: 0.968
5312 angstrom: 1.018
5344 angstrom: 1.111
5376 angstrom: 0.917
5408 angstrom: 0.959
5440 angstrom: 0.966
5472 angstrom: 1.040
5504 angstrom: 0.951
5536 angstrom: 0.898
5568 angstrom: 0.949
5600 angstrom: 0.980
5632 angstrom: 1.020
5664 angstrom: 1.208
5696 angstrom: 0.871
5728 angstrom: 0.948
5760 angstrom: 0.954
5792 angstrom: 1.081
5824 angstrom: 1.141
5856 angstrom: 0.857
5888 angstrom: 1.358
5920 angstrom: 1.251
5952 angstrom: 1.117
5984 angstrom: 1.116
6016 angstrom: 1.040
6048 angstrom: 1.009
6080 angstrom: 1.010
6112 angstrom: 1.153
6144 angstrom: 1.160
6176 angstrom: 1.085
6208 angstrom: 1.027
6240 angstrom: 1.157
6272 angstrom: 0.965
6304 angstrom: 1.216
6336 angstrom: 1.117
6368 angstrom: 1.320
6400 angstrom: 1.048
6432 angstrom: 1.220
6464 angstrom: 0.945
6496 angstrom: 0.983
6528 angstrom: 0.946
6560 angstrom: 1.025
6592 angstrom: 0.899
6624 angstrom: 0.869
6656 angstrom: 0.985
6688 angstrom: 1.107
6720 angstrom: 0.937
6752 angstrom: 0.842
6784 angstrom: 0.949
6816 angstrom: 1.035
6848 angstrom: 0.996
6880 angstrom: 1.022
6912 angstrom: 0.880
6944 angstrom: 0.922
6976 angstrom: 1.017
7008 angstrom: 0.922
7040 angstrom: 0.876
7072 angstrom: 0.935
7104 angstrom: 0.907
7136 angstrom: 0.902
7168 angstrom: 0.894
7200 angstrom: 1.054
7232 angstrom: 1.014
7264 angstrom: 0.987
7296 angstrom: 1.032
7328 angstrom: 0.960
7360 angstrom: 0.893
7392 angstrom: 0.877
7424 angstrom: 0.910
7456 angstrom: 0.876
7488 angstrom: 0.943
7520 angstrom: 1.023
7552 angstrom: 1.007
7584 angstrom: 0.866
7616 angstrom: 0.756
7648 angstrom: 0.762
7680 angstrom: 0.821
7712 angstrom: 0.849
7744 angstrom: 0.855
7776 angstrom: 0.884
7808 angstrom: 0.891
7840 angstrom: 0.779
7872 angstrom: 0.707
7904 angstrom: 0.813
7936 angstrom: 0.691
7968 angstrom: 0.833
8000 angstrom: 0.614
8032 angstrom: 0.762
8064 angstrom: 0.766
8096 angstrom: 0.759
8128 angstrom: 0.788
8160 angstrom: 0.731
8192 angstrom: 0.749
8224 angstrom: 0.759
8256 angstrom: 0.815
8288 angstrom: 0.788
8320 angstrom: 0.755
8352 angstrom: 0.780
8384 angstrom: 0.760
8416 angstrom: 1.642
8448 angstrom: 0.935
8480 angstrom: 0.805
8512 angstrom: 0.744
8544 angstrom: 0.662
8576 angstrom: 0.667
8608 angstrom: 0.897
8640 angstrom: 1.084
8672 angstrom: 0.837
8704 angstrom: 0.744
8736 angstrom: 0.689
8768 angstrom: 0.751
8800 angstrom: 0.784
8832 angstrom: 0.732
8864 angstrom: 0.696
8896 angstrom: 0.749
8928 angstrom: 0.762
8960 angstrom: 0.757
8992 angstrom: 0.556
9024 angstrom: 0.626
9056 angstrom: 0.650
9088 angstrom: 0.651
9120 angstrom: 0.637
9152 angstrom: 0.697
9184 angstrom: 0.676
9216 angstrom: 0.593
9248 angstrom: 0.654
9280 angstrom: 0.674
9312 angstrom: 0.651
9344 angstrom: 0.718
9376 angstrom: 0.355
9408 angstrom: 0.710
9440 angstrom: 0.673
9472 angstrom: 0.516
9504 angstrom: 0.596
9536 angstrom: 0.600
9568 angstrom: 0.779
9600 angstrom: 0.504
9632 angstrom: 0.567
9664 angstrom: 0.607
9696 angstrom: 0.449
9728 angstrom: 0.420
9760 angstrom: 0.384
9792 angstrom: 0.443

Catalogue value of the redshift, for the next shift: 0.284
